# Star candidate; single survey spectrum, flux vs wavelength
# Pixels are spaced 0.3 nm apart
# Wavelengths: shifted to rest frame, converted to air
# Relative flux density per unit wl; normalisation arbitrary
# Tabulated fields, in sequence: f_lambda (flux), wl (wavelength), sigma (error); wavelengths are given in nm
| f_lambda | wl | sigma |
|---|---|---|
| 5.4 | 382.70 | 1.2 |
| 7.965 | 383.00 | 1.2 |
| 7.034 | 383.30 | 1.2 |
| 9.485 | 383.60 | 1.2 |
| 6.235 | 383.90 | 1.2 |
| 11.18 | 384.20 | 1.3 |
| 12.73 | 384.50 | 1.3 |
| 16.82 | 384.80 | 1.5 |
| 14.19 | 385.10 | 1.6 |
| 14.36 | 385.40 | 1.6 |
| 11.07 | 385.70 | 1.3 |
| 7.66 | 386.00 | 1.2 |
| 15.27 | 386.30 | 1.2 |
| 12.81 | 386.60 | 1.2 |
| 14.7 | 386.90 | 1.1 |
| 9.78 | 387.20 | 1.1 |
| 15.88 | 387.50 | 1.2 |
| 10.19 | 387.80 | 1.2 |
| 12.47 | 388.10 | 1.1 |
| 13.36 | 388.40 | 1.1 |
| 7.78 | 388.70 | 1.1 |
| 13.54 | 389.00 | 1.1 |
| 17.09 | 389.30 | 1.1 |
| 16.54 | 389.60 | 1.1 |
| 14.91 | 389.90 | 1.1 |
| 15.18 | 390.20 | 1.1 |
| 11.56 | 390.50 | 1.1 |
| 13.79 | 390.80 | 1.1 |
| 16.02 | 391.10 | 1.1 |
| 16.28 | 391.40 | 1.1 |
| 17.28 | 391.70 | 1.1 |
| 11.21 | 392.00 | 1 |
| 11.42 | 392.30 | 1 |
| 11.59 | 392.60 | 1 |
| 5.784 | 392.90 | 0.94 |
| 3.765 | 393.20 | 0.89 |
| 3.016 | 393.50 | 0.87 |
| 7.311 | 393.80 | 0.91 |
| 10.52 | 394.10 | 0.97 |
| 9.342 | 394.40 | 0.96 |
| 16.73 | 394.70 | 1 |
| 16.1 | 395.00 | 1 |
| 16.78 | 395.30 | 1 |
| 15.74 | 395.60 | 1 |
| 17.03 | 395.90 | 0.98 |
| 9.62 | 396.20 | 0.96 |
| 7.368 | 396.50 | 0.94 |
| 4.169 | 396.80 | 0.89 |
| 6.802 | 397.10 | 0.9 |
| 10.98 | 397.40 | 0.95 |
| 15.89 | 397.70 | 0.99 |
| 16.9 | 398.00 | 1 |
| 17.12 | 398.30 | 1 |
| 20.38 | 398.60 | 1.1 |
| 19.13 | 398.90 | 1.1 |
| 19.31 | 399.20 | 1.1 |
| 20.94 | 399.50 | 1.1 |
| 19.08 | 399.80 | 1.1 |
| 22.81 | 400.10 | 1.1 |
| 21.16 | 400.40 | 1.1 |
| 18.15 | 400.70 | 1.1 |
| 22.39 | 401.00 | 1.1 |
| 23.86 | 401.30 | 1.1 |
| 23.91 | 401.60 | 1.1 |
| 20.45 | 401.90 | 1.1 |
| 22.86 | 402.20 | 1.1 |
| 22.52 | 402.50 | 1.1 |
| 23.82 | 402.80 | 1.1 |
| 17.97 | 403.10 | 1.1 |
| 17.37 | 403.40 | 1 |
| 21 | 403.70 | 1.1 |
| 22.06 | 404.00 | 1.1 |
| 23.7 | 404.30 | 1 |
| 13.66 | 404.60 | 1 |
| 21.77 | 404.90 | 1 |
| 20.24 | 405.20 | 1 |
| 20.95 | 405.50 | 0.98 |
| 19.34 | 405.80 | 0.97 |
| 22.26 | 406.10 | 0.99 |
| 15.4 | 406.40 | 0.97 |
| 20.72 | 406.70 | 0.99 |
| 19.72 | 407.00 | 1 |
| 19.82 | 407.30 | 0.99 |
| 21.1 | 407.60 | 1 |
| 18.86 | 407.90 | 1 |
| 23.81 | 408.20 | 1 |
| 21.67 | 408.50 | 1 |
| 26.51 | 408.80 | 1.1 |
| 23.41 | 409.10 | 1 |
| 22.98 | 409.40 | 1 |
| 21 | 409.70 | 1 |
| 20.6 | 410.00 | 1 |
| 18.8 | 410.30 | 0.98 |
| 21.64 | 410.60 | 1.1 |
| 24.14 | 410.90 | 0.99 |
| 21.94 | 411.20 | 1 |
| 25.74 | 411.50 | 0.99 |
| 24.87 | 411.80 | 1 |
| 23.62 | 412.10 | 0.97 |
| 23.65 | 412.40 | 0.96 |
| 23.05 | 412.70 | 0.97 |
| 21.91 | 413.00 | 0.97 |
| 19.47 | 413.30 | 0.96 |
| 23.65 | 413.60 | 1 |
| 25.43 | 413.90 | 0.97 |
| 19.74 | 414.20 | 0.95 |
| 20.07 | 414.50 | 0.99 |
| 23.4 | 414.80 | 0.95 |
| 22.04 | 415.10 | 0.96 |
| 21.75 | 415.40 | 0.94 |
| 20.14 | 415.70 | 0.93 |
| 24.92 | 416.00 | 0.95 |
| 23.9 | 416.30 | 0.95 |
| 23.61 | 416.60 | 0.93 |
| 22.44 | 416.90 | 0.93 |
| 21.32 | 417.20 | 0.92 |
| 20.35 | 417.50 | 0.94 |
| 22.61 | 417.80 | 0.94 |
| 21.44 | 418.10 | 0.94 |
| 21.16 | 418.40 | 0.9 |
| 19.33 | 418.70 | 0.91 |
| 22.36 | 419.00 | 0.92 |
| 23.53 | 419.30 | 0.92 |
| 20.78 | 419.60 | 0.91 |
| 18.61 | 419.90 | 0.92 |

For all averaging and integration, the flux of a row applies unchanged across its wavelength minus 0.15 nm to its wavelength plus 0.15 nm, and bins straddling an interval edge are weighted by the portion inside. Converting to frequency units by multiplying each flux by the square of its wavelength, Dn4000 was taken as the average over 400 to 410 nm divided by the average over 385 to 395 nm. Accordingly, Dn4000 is 1.9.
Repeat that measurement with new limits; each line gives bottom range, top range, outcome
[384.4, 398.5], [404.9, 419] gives 1.94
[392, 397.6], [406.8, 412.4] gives 2.33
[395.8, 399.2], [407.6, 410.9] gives 1.73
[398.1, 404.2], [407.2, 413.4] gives 1.12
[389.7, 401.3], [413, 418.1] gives 1.72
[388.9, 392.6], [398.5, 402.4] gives 1.54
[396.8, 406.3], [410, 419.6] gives 1.22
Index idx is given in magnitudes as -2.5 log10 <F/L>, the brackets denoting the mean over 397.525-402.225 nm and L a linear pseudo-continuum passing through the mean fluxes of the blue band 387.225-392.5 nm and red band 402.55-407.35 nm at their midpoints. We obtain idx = -0.13 mag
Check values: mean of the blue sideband 13.7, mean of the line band 20.2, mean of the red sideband 20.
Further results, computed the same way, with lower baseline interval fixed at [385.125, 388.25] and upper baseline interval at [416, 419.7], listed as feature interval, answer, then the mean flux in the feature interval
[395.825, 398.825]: 0.240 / 12.7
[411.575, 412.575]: -0.190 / 24.1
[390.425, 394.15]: 0.297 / 10.7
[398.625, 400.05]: -0.212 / 19.9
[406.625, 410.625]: -0.121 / 21.5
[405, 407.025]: -0.082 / 19.9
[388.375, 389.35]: 0.060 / 12.5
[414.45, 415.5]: -0.042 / 22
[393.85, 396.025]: 0.060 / 14.2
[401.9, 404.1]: -0.200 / 21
